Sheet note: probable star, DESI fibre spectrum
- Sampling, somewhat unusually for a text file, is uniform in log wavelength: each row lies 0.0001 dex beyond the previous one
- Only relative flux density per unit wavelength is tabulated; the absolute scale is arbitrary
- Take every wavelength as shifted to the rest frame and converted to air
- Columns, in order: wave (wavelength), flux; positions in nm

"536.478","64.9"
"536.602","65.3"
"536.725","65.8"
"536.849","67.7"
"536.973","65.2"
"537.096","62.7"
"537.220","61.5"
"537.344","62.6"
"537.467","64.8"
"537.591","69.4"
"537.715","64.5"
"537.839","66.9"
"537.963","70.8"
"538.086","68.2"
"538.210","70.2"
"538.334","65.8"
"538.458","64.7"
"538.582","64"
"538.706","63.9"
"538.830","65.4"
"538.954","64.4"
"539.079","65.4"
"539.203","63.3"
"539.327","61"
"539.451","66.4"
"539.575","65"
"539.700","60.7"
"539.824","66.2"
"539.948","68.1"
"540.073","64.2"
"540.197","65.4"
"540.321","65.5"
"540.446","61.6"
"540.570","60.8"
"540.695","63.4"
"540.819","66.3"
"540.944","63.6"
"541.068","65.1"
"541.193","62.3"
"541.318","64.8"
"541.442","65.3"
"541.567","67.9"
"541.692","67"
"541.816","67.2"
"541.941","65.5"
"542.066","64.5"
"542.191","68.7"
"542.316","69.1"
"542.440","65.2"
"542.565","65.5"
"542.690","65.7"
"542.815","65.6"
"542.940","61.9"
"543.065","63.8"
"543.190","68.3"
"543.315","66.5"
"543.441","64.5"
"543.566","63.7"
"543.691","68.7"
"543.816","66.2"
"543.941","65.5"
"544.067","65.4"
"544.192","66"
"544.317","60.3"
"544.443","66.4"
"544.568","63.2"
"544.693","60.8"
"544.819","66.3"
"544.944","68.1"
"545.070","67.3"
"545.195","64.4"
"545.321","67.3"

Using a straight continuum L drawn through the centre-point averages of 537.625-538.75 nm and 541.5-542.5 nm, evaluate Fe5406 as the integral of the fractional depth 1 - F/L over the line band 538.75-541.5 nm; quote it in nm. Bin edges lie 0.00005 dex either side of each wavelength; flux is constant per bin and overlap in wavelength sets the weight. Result 0.10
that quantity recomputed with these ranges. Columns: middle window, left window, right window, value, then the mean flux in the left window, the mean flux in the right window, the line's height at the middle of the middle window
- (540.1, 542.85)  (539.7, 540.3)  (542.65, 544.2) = 0.009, 65.5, 65.5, 65.5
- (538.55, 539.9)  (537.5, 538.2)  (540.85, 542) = 0.057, 68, 65.4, 67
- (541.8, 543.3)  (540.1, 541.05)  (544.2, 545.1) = -0.038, 63.9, 64.6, 64.3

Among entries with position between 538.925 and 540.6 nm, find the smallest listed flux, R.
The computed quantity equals 60.7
